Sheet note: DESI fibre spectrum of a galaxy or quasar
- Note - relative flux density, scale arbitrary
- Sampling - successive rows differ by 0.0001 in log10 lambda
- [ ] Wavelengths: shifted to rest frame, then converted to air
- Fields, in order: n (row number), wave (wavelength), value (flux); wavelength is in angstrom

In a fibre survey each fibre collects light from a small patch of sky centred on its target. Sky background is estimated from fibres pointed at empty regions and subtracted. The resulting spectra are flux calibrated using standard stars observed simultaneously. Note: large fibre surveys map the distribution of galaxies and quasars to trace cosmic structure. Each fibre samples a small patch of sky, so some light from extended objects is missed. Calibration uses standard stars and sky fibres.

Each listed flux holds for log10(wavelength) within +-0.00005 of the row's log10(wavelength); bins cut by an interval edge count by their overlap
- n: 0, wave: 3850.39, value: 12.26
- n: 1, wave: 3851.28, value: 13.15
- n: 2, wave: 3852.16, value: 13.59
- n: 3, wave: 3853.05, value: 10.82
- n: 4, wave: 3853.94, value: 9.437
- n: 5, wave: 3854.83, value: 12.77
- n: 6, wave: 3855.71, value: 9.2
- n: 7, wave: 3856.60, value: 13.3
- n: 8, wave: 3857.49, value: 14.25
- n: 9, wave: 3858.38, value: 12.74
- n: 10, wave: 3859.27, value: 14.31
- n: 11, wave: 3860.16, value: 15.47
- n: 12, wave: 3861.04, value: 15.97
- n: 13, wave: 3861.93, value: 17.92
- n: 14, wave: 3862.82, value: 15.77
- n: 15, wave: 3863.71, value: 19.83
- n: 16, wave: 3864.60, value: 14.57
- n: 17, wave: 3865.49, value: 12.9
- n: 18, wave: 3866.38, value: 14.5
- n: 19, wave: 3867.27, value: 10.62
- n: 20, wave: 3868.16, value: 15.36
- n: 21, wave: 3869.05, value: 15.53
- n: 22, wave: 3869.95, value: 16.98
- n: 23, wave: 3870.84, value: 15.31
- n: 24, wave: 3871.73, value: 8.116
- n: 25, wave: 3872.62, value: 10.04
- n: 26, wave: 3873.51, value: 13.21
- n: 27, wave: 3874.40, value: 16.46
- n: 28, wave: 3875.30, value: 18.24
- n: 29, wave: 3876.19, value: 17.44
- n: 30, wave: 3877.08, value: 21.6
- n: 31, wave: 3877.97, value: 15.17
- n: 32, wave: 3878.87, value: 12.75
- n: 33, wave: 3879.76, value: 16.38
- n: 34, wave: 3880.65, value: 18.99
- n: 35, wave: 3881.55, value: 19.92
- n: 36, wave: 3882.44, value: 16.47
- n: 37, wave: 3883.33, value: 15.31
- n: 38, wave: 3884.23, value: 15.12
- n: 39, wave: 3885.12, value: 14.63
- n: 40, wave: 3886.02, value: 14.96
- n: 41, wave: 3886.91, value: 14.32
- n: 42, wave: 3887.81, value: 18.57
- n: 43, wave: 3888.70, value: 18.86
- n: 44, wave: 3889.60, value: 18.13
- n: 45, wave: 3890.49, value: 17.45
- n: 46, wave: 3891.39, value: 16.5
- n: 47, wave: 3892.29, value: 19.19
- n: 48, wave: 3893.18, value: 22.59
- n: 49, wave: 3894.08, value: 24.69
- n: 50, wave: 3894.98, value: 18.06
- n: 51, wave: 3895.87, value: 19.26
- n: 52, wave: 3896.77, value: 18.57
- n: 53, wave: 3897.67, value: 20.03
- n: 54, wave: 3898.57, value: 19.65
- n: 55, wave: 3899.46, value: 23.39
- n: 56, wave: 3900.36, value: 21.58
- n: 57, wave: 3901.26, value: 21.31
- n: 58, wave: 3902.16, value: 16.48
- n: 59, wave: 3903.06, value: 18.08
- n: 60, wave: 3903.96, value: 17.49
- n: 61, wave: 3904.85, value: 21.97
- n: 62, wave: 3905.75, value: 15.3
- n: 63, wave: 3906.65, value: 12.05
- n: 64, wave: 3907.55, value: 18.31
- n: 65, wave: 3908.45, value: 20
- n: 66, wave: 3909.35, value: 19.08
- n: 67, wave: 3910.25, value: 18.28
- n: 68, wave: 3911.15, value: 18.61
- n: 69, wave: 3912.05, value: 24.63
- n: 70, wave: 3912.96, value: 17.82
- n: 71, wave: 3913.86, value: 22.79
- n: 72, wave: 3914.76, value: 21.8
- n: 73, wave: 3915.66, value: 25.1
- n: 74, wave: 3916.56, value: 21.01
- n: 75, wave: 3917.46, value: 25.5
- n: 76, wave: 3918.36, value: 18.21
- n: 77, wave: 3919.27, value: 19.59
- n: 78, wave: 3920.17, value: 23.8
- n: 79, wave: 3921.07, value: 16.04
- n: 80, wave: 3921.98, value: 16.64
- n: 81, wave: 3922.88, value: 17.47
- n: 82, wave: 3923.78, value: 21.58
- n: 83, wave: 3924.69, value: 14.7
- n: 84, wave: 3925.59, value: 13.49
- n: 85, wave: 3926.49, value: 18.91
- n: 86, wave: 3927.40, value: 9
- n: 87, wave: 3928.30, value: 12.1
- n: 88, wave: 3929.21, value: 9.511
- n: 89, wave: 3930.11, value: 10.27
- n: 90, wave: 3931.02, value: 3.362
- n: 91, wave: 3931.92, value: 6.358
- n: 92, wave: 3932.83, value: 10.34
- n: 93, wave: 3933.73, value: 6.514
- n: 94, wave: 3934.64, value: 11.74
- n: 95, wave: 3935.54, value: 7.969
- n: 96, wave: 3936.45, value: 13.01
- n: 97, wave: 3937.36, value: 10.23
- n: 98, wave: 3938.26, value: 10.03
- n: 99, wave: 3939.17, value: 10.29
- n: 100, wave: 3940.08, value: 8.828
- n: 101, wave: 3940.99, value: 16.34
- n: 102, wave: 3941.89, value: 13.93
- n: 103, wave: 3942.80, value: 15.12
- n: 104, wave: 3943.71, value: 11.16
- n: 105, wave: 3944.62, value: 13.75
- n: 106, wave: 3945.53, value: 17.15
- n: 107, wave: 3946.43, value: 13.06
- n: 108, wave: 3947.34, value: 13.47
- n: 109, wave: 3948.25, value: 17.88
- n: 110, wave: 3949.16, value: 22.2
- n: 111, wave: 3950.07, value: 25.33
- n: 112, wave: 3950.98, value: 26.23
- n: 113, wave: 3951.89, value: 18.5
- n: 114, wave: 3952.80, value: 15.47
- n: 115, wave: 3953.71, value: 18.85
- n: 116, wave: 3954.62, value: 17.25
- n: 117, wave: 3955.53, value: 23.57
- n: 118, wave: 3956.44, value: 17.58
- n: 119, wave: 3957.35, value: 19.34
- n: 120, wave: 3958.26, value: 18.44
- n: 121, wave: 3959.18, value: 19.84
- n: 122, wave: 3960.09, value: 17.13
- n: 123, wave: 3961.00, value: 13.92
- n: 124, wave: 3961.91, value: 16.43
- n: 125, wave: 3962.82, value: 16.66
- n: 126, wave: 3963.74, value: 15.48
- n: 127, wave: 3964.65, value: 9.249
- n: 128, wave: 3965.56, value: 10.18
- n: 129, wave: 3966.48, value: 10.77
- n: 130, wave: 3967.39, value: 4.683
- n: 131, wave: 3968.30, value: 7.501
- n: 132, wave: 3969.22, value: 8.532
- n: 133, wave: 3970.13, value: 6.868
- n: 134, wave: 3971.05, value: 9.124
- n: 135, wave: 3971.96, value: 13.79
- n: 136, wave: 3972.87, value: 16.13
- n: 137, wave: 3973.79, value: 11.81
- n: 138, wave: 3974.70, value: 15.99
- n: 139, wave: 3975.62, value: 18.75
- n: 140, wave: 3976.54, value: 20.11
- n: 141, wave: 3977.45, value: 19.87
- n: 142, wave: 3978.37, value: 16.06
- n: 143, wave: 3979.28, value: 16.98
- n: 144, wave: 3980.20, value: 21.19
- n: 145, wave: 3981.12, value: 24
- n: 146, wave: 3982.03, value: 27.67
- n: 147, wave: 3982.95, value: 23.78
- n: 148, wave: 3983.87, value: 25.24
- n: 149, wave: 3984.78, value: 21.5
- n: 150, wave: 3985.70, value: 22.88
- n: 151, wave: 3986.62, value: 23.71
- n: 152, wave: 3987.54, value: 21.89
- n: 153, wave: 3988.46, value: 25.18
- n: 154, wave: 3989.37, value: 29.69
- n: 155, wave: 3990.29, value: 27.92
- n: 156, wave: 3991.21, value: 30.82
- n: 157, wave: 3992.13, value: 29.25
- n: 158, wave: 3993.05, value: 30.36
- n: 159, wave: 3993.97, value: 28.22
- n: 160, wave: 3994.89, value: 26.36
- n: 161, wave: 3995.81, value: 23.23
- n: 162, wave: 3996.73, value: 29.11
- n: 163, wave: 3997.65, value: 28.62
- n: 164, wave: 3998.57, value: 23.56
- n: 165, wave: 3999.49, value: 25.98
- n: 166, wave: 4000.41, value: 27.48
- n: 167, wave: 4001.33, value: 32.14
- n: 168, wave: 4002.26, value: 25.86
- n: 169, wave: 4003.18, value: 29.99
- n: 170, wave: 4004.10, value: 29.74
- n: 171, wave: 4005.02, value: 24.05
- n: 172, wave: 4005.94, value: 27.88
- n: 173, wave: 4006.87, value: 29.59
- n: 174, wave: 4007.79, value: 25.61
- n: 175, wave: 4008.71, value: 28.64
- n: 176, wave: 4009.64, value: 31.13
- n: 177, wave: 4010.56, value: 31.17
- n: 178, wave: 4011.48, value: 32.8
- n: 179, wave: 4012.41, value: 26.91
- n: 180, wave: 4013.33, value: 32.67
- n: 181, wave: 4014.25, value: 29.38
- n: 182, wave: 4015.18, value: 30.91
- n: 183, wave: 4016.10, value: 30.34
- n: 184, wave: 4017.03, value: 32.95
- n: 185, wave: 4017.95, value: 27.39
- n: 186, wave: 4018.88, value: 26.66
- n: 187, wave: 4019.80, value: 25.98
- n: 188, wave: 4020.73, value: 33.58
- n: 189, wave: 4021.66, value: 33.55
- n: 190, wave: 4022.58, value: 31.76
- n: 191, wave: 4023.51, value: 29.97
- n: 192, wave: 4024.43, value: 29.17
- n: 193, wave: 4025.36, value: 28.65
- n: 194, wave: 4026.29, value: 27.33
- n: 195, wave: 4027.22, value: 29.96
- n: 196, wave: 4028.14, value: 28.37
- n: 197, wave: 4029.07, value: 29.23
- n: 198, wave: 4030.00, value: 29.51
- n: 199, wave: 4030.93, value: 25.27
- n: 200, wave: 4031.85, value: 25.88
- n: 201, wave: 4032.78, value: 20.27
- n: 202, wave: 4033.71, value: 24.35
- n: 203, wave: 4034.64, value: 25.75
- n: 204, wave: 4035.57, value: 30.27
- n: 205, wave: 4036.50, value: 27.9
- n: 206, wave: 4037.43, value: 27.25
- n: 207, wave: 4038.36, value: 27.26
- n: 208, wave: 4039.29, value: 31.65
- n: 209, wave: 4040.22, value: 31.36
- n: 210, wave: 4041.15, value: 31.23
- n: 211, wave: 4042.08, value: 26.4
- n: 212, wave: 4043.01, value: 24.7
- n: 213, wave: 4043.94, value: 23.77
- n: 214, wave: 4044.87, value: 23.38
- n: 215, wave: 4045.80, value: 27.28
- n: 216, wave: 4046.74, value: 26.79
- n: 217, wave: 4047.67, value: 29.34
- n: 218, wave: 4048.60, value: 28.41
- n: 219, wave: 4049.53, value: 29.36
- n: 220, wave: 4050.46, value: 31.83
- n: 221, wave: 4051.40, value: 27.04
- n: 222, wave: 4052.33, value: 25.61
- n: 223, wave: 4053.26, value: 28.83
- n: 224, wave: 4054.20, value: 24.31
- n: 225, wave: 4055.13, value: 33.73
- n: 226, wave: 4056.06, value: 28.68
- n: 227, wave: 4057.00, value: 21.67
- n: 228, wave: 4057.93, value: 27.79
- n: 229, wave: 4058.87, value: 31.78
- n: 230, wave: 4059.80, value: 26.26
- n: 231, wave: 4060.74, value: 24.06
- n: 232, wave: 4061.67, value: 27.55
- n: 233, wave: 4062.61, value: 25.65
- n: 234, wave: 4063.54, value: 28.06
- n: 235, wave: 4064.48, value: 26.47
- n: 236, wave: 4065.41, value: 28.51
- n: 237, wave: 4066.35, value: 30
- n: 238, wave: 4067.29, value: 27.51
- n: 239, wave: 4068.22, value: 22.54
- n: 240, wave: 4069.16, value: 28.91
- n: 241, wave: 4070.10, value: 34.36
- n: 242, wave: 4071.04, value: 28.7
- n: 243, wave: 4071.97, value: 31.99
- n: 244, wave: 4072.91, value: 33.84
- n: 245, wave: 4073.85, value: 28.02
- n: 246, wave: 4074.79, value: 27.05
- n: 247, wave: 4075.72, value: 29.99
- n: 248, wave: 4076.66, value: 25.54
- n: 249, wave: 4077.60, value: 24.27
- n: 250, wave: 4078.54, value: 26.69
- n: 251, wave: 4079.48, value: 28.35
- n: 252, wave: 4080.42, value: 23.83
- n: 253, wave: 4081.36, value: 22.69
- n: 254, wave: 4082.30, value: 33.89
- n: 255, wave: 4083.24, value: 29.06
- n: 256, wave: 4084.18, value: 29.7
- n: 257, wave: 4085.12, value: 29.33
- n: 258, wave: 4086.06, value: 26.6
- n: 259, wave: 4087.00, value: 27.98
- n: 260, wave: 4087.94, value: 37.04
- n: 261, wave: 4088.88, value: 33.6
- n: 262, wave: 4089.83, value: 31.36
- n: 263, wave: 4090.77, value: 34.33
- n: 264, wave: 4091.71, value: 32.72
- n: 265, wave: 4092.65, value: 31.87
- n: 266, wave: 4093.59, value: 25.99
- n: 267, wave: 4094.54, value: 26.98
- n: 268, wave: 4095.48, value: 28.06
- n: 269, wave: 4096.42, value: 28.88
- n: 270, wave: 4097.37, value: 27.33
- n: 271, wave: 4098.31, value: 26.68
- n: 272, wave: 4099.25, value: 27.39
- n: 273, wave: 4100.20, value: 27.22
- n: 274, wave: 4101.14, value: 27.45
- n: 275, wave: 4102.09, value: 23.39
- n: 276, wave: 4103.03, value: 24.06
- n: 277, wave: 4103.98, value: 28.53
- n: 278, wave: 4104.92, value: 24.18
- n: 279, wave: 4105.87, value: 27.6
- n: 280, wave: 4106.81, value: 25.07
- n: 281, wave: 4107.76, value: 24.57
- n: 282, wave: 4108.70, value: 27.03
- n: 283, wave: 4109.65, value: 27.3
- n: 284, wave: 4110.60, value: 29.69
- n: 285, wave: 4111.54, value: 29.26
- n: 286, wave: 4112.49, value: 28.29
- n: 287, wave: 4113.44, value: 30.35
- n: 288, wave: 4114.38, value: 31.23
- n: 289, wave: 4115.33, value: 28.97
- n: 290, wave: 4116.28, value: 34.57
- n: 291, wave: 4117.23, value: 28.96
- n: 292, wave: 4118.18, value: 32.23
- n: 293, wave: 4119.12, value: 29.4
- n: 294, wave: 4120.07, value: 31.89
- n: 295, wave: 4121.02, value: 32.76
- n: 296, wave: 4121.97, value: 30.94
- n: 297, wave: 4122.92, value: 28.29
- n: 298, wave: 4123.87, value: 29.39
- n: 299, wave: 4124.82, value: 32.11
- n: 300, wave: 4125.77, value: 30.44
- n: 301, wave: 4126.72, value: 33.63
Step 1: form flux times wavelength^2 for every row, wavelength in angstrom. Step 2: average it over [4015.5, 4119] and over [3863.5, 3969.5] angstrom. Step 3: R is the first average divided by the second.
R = 1.9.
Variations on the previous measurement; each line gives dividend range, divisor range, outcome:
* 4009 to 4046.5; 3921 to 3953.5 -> 2.16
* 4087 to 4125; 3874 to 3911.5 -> 1.79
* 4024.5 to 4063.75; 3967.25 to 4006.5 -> 1.26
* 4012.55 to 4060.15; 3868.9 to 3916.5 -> 1.69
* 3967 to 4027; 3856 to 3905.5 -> 1.57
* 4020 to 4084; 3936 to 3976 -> 1.99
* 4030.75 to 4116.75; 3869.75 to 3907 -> 1.77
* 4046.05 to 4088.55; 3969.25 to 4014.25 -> 1.20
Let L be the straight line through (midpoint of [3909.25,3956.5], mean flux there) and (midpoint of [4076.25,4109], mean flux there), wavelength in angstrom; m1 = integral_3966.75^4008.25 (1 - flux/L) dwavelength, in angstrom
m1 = -4.20 angstrom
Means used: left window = 16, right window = 28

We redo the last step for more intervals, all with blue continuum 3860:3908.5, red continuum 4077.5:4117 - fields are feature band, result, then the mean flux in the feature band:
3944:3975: 8.35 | 15.3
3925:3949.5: 9.69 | 12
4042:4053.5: -0.59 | 27.1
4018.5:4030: -2.34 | 29.5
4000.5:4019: -4.31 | 29.3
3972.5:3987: 1.19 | 20.4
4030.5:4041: -0.83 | 27.2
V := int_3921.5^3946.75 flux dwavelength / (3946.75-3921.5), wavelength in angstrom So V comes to 12.2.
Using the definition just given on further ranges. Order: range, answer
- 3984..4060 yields 28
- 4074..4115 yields 28.2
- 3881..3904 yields 18.5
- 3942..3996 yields 18.7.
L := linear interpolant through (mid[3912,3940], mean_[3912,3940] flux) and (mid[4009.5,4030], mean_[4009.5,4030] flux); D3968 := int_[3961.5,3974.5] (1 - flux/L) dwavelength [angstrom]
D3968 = 6.2 angstrom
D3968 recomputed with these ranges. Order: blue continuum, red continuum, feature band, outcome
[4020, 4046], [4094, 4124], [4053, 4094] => -0.7 angstrom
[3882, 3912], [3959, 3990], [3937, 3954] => 1.9 angstrom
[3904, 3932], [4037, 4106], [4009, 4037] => -4.9 angstrom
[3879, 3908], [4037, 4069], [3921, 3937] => 6.4 angstrom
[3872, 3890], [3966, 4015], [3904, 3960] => 8.9 angstrom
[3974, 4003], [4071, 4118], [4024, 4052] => -1.3 angstrom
